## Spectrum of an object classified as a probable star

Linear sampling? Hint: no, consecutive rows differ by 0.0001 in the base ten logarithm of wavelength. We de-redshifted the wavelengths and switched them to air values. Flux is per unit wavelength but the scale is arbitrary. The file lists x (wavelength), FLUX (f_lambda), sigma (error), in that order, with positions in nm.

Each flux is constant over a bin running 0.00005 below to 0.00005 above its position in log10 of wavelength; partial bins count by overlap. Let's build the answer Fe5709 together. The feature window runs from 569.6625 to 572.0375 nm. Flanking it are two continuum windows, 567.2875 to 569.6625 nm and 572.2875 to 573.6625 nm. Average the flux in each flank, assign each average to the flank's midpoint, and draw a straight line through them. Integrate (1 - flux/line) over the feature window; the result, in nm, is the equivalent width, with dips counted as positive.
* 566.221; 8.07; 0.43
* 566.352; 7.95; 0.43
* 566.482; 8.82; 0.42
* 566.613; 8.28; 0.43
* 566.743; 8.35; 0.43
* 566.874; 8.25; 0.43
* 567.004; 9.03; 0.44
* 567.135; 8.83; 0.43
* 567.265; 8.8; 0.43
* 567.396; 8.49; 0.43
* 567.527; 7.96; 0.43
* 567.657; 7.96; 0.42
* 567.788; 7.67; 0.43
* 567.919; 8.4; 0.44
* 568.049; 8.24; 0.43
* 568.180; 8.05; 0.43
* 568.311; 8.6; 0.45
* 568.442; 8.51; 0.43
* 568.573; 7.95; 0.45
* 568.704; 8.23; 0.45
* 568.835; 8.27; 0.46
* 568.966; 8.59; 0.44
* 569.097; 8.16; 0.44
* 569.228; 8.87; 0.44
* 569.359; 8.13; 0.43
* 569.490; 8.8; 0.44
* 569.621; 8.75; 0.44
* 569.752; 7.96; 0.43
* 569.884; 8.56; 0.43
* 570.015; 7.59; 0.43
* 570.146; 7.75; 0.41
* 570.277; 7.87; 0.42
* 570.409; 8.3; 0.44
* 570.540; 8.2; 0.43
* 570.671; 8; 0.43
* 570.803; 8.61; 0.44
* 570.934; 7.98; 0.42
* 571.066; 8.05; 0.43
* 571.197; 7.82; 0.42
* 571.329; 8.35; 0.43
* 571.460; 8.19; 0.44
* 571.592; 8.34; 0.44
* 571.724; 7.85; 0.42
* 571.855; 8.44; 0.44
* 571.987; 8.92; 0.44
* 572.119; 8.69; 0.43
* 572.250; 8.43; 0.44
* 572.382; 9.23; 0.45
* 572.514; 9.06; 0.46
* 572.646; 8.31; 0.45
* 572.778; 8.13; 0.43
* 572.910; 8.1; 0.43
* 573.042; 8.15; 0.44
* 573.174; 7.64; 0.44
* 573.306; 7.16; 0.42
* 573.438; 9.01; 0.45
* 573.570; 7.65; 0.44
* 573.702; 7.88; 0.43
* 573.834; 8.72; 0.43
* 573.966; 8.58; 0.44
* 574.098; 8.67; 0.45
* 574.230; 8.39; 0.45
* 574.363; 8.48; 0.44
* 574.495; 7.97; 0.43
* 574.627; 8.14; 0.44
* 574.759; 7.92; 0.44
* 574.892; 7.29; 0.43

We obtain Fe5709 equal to 0.03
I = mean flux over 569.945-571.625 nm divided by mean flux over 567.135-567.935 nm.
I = 1.0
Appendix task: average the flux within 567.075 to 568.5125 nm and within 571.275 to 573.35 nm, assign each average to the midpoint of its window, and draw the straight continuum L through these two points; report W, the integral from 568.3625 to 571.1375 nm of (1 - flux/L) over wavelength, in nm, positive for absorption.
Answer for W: 0.02 nm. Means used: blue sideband 8.32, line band 8.25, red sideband 8.32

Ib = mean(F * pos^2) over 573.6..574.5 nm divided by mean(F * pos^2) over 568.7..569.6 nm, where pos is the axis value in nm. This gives 1.01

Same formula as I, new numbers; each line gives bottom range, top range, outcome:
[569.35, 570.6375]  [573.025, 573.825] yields 0.97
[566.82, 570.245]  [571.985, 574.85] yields 1.00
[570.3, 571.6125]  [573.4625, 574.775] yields 1.01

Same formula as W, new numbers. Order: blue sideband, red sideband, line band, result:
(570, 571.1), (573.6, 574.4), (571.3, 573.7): -0.01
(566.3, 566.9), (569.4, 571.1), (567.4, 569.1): 0.01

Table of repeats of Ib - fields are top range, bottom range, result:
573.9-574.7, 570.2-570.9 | 1.04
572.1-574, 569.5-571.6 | 1.03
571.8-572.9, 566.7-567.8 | 1.04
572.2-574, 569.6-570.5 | 1.04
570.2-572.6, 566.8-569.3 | 1.01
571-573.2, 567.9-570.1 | 1.01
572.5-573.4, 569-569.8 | 0.96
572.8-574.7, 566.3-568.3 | 1.00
